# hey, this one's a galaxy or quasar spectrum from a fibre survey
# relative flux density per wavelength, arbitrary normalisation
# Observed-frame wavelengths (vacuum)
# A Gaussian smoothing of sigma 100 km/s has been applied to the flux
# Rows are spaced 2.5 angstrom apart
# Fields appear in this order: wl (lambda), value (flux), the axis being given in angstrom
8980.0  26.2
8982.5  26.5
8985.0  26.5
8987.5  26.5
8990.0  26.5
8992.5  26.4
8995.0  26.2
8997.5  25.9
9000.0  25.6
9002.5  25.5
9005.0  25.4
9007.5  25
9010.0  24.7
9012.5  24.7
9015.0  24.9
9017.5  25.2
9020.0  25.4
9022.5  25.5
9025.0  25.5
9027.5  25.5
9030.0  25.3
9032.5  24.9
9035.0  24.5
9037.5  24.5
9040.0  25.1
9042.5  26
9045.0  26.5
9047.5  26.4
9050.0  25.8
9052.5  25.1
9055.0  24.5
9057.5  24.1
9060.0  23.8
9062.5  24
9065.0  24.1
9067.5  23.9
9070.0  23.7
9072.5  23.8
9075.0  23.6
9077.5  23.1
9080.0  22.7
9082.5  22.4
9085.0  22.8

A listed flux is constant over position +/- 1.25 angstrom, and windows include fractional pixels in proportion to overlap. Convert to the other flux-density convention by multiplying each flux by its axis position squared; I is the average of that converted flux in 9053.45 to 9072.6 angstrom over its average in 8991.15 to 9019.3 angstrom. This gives 1.0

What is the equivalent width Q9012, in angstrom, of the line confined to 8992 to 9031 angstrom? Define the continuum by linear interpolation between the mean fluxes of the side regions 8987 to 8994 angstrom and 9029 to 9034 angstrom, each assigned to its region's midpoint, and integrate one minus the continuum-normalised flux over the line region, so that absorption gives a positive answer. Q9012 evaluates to 0.5 angstrom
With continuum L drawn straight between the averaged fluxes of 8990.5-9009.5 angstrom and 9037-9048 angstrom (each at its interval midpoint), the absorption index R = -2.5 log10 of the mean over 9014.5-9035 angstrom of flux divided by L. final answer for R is 0.02 mag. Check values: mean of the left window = 25.7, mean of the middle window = 25.2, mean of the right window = 25.7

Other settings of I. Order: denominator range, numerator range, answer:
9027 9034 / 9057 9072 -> 0.96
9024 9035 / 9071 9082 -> 0.93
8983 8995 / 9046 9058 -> 0.97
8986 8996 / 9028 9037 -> 0.95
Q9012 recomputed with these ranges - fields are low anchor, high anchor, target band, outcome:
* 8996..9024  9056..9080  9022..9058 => -1.2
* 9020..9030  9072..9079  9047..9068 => -0.4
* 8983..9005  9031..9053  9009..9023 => 0.4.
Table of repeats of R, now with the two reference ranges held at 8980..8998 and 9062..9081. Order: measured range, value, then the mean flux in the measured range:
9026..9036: -0.005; 25.1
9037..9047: -0.046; 25.7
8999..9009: 0.022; 25.4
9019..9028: -0.011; 25.5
